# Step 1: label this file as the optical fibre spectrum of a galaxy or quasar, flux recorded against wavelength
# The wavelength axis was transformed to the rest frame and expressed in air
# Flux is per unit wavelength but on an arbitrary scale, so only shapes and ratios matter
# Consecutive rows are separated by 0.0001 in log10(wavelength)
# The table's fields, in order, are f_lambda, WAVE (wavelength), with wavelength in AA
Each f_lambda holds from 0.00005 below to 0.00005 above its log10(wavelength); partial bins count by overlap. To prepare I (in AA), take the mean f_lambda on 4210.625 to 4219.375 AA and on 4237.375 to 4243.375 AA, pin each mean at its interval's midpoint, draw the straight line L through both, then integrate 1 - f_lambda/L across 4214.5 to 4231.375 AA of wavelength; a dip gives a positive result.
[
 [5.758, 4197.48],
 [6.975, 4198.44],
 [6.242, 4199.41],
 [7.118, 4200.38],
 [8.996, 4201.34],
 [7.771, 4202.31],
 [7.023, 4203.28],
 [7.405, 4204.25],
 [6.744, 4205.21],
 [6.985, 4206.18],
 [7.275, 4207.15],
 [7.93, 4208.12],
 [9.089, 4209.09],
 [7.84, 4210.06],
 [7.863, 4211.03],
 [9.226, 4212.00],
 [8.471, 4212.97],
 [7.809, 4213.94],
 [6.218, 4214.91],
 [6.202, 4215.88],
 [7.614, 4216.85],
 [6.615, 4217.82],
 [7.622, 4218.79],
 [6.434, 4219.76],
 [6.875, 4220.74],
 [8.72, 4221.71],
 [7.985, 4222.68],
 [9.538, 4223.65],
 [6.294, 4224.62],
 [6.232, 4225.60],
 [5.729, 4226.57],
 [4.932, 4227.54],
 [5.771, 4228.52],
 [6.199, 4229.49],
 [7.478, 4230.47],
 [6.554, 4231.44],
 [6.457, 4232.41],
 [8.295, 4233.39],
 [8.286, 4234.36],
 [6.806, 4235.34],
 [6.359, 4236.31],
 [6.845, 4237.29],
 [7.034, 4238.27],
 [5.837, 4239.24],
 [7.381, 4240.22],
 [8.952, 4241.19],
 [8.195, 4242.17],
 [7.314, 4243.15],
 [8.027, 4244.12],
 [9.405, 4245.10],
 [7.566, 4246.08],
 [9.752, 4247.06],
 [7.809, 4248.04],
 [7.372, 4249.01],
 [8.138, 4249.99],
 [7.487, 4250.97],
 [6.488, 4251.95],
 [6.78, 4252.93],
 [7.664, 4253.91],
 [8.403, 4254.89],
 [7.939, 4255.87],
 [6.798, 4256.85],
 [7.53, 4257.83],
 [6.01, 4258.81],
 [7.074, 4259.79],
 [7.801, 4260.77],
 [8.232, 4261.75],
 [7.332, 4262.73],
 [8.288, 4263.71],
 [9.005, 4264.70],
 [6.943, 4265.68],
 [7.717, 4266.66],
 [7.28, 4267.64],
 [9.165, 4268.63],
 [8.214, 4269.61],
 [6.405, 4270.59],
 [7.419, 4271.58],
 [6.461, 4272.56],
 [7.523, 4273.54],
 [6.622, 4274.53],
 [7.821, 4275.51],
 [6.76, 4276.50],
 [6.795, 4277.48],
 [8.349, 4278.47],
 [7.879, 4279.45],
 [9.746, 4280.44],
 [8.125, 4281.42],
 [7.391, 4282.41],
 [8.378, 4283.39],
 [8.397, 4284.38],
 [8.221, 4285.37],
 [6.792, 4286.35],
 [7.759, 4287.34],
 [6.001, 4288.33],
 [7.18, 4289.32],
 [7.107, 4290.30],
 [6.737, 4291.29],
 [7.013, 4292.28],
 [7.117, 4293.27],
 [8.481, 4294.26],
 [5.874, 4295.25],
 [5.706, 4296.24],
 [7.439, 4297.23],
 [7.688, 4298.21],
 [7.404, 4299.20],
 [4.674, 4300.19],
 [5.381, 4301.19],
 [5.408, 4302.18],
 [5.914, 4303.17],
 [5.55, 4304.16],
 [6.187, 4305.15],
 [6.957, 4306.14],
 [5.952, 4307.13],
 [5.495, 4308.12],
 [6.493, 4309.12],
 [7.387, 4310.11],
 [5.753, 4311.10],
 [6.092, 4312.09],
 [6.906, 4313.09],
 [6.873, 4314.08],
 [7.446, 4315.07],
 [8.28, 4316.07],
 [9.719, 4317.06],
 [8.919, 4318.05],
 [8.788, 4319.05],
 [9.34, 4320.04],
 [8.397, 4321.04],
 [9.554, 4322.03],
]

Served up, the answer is 1.43 AA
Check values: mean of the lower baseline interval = 7.5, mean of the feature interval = 6.85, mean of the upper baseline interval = 7.42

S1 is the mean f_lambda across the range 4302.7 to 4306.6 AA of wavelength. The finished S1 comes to 6.15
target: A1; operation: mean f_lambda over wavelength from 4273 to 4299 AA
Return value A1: 7.42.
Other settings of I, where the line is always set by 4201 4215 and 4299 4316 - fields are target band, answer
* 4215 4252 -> 0.6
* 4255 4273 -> -1.6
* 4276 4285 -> -1.8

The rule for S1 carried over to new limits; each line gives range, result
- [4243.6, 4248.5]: 8.5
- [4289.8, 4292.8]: 6.96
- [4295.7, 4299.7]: 7.06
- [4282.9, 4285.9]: 8.32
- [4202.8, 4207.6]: 7.09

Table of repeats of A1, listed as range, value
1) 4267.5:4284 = 7.68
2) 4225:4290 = 7.44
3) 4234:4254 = 7.59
